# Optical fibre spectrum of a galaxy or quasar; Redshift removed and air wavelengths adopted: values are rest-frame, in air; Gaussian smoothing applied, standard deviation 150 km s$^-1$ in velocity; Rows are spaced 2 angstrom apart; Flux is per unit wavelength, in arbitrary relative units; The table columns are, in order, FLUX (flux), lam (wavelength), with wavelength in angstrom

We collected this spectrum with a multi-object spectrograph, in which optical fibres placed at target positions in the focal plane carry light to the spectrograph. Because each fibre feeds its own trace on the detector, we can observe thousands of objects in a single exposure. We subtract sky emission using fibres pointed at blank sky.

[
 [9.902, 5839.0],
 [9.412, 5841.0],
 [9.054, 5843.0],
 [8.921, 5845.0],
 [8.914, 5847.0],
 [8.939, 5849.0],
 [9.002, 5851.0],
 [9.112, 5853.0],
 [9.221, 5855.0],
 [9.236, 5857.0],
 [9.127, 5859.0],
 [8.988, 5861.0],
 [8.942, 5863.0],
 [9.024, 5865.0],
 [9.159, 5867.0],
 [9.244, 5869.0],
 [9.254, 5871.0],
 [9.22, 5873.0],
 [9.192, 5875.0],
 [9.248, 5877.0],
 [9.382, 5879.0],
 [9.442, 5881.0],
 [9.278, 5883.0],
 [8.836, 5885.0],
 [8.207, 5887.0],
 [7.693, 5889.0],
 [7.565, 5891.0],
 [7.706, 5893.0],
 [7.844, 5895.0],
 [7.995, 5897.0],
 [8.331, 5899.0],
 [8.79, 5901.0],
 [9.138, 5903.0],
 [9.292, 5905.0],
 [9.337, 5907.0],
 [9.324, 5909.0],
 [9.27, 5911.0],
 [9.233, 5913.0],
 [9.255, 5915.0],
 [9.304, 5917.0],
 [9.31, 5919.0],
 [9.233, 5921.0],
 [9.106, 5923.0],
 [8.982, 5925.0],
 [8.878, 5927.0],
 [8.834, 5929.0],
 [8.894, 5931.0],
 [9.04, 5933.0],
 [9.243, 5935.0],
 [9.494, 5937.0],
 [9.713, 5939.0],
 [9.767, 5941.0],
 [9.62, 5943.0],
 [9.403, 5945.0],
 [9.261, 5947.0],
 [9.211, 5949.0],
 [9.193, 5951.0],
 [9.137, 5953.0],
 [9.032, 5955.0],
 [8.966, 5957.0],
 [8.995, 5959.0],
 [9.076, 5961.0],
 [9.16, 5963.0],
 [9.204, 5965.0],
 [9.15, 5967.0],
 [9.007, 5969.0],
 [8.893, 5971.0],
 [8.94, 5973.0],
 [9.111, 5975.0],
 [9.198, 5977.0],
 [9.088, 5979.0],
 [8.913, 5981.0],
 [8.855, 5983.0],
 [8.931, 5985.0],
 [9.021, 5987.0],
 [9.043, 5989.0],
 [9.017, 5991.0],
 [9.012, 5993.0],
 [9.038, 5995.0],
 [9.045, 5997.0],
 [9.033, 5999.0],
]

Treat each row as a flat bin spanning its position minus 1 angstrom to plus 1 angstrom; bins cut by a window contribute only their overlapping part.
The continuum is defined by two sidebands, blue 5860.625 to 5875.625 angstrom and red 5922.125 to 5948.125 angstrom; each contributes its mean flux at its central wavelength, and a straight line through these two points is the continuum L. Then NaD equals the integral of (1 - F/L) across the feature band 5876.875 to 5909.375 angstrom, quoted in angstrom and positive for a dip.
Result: 1.9 angstrom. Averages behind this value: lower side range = 9.13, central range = 8.64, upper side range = 9.25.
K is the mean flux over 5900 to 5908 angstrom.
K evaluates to 9.14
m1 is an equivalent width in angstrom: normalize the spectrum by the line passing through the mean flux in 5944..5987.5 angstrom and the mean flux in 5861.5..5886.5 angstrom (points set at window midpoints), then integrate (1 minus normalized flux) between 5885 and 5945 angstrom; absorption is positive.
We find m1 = 1.4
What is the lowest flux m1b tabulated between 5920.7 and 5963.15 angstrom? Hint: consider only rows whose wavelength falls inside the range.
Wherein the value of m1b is 8.834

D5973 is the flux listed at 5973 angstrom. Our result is 8.94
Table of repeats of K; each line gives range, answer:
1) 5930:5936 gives 9.06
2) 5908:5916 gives 9.27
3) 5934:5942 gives 9.55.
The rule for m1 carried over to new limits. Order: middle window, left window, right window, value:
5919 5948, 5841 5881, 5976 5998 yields -0.60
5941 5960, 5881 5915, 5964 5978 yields -0.59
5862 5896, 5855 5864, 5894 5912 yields 0.72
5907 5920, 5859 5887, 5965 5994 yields -0.28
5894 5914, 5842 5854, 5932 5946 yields 0.93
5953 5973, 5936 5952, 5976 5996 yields 0.44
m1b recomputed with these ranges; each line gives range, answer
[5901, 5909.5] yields 8.79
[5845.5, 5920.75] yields 7.565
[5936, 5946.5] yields 9.403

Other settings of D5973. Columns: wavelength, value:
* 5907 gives 9.337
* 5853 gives 9.112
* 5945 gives 9.403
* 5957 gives 8.966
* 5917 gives 9.304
